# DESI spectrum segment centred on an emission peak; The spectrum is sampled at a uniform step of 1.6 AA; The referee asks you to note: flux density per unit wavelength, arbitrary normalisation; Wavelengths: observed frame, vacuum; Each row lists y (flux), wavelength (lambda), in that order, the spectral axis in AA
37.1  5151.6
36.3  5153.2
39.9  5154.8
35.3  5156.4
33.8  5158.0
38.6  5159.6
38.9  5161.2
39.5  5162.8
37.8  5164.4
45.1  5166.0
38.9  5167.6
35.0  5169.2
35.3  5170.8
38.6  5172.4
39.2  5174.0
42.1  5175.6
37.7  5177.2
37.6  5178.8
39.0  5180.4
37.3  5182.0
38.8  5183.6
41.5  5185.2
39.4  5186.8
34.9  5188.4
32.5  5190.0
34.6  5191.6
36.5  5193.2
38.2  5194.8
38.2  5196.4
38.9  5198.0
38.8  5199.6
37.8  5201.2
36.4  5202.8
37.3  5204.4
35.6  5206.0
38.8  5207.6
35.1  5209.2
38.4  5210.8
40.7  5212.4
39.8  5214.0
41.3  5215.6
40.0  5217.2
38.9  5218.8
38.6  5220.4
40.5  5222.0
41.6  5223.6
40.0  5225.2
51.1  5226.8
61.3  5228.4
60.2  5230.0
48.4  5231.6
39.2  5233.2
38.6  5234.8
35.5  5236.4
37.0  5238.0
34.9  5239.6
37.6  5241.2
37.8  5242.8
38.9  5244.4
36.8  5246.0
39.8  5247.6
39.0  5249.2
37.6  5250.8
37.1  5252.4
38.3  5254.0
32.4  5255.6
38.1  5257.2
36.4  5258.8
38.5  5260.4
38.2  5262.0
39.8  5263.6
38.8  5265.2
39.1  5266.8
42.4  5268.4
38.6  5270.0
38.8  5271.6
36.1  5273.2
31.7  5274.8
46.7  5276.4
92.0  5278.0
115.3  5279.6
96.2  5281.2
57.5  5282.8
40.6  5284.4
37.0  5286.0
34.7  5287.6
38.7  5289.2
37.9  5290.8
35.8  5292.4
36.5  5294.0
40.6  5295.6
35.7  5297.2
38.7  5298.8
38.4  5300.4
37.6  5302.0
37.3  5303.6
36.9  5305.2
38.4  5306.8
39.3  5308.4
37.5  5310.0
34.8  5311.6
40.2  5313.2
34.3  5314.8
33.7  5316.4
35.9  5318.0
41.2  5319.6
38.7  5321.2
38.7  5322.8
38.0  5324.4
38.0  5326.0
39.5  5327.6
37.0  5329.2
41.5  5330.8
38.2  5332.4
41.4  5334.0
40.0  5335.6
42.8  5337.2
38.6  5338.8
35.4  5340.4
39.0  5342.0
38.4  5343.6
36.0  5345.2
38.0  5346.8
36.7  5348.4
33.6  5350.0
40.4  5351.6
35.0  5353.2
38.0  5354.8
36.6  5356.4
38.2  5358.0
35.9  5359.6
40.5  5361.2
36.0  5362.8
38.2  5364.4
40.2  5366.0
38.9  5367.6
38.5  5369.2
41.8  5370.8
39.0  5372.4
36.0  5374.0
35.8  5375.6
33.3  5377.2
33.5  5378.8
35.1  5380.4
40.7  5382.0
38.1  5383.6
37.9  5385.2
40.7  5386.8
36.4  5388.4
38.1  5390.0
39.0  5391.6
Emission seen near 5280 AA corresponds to [O III] 5007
